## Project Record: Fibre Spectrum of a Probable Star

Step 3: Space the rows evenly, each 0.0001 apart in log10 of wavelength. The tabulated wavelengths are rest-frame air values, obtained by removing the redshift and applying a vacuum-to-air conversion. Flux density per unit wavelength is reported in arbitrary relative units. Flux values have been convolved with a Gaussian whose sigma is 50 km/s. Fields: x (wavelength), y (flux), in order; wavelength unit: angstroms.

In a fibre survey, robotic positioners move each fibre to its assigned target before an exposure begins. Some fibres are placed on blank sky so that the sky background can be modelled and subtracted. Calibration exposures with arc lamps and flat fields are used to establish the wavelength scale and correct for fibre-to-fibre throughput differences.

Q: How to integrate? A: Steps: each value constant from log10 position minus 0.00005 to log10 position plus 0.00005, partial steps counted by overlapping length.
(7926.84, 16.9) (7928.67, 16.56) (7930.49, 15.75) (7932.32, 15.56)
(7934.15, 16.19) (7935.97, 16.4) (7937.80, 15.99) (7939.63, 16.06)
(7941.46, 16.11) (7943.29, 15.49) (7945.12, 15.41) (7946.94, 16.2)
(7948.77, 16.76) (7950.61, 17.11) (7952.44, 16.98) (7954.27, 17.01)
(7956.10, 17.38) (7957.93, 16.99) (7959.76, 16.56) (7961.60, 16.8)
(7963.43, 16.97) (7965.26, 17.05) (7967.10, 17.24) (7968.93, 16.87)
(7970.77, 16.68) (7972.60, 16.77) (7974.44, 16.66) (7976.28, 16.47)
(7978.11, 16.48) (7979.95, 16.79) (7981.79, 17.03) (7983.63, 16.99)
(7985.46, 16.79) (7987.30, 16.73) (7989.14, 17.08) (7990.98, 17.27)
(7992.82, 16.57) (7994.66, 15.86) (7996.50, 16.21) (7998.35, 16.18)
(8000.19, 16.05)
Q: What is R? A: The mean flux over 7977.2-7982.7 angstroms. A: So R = 16.8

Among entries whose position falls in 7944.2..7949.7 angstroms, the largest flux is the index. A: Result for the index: 16.76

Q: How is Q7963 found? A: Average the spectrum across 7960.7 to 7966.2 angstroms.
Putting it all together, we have 16.9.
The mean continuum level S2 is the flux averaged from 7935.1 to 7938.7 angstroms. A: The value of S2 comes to 16.2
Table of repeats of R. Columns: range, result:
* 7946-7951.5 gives 16.7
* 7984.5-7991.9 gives 17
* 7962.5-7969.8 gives 17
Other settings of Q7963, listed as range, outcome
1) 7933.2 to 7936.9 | 16.3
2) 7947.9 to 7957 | 17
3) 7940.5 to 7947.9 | 15.8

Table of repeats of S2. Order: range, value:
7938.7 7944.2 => 15.9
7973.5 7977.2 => 16.6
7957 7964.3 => 16.8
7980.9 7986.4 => 17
